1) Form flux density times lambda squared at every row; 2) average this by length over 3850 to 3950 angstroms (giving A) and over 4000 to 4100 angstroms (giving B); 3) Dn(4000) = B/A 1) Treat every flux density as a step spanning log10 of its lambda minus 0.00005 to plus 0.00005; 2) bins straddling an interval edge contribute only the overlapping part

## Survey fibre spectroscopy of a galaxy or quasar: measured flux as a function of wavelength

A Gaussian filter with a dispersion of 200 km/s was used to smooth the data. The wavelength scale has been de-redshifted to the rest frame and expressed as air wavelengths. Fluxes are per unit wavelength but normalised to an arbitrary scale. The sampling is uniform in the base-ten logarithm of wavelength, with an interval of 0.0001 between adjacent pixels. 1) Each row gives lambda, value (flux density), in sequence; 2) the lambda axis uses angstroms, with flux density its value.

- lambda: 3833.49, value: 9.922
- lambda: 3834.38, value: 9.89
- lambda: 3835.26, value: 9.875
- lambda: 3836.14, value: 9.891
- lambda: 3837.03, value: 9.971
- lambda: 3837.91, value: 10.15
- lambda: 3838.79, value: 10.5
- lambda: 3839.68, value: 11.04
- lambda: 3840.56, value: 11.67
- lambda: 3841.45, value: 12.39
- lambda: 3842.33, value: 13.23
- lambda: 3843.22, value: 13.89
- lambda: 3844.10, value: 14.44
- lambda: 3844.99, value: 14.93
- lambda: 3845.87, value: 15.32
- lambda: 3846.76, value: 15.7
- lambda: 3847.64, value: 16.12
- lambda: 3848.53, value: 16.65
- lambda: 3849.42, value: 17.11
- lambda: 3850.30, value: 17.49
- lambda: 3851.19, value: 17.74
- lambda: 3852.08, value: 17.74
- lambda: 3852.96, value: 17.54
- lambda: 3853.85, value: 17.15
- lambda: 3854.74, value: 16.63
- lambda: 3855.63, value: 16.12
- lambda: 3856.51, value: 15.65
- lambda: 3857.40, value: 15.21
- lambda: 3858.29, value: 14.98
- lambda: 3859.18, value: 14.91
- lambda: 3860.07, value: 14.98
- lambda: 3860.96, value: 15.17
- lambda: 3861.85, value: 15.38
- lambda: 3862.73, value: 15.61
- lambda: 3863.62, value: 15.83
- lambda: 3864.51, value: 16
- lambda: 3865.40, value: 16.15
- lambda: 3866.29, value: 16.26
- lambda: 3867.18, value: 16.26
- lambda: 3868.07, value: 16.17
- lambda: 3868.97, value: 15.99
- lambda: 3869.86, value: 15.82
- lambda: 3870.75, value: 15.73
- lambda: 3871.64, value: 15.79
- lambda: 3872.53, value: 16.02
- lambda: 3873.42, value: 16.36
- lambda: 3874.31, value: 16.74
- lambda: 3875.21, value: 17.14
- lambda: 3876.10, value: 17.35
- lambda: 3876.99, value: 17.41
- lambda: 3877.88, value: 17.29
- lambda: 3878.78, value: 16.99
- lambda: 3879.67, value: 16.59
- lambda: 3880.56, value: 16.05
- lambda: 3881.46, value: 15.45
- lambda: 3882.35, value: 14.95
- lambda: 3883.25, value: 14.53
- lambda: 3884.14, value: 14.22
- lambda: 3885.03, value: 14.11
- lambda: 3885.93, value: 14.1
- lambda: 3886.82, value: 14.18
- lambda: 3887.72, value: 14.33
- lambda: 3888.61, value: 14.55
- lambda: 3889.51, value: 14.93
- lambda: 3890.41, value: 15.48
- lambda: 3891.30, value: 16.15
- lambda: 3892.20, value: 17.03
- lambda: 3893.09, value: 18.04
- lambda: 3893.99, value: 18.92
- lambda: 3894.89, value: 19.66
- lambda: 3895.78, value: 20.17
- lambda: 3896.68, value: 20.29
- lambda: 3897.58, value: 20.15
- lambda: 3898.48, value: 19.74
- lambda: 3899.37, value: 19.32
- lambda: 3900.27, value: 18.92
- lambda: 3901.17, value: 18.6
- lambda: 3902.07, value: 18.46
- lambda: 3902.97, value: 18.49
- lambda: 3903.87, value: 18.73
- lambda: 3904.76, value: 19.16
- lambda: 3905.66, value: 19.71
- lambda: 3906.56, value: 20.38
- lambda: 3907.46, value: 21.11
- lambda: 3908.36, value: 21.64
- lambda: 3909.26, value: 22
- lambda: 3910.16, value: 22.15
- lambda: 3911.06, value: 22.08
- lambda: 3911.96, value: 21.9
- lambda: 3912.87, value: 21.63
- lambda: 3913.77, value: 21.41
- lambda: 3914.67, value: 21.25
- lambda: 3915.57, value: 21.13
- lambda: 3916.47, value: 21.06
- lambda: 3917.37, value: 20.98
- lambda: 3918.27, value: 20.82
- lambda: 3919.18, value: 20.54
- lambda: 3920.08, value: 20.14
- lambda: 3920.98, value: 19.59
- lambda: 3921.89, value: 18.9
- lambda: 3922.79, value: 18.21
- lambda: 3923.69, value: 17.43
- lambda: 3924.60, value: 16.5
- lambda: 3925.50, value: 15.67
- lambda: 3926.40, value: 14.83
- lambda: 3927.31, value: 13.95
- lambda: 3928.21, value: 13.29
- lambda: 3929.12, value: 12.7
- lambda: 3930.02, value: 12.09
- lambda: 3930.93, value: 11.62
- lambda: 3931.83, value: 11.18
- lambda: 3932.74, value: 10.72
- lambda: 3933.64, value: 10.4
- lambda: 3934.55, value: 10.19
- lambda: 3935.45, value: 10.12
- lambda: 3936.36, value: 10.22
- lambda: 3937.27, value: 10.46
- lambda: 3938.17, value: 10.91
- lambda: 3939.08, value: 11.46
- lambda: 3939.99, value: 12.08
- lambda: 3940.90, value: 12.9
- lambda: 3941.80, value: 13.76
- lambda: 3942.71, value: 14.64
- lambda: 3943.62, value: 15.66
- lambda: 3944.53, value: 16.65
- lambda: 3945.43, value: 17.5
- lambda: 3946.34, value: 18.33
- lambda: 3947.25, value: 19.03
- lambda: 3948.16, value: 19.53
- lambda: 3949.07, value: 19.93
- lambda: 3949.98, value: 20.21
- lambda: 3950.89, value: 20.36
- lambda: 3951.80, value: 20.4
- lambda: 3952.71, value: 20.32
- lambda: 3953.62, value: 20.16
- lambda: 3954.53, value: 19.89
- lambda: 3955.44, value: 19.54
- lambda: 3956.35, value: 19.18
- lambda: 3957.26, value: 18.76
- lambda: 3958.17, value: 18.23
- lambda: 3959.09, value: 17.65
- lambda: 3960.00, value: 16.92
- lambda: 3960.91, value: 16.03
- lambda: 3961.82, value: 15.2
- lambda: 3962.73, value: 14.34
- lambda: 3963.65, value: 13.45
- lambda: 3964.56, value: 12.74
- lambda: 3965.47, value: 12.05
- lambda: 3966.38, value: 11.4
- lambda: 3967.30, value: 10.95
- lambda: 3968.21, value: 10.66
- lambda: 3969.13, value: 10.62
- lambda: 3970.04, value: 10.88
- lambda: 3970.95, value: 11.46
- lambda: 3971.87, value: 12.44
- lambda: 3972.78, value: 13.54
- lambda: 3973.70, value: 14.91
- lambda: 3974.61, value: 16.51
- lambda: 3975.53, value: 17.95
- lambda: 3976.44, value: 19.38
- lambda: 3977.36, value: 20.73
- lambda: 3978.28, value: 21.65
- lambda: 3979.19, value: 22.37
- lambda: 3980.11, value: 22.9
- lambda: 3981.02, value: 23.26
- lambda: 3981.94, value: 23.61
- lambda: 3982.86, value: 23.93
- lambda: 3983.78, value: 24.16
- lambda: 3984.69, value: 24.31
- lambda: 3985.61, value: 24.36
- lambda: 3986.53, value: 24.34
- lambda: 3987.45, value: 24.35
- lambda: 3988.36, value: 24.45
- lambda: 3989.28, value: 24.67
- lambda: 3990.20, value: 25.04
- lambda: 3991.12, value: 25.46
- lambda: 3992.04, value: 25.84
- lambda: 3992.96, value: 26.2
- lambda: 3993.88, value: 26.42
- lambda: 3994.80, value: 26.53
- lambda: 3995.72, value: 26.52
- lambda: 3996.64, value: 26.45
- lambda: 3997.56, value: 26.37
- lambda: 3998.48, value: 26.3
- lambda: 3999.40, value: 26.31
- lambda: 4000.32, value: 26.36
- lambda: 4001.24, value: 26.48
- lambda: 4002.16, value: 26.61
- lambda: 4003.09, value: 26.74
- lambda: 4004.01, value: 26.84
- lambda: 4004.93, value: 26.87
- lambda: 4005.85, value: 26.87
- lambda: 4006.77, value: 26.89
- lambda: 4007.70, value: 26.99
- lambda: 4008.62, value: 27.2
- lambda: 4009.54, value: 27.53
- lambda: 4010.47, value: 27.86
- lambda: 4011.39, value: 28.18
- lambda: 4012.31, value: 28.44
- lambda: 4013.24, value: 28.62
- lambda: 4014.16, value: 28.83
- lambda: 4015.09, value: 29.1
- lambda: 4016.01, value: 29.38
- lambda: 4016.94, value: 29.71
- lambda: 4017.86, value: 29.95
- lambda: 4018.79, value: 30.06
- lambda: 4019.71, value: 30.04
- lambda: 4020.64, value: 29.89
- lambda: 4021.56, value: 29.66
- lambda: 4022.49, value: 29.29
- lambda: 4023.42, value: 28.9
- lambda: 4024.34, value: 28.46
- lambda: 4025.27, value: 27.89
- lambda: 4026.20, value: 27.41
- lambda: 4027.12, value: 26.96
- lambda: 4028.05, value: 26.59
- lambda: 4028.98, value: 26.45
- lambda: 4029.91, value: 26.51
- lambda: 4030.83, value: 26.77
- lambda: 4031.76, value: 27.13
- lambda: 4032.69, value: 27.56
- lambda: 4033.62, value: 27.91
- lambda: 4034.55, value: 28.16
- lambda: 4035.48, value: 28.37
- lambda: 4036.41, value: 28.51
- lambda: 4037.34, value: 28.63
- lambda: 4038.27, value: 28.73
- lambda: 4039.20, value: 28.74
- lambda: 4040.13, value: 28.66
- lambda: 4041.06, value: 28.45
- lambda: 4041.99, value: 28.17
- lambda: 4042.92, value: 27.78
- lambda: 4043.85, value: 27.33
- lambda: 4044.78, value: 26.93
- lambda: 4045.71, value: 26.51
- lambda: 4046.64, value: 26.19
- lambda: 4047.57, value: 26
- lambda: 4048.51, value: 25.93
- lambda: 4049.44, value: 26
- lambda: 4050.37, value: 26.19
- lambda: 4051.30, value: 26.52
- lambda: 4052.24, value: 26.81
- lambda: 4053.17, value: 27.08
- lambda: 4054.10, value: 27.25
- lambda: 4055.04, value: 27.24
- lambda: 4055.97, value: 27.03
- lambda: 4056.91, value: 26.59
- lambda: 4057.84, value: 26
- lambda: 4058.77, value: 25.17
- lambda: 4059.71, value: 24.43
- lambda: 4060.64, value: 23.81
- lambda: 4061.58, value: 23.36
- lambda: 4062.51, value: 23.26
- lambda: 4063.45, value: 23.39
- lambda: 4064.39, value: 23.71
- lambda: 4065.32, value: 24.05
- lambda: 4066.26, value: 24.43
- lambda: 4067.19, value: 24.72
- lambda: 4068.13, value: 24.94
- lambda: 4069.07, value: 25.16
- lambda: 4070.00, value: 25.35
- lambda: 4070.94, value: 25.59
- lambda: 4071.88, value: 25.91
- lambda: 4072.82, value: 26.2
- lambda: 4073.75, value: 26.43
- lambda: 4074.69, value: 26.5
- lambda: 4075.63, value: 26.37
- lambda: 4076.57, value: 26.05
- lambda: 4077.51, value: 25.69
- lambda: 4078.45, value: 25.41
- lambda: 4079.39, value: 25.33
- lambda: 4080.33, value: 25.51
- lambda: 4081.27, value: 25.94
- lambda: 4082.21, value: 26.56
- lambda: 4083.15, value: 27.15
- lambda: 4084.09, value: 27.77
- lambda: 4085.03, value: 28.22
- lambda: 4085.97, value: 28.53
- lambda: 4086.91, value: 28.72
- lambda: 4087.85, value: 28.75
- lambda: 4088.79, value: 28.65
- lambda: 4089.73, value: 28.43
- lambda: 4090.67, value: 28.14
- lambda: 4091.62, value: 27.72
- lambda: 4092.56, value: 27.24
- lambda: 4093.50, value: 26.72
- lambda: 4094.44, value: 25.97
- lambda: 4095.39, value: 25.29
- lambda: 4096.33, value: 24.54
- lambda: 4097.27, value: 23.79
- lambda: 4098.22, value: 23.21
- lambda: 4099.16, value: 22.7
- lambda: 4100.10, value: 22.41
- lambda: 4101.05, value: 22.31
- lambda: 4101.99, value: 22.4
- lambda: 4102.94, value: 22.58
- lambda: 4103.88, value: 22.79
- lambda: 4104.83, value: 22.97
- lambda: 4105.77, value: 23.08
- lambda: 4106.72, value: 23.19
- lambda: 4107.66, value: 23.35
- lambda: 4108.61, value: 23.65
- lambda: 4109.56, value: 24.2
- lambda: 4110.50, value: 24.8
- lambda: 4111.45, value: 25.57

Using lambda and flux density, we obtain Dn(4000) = 1.73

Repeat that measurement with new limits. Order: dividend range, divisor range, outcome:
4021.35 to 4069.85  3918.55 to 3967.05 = 1.80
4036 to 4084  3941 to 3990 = 1.51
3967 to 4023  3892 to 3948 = 1.46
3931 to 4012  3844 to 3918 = 1.18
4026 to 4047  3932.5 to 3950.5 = 2.02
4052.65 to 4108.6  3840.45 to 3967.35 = 1.67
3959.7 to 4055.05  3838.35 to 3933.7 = 1.55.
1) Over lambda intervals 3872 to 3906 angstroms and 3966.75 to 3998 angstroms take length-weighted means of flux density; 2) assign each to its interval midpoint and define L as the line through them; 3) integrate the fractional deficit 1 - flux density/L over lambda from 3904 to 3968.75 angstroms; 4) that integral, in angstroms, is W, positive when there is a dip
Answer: 7.6 angstroms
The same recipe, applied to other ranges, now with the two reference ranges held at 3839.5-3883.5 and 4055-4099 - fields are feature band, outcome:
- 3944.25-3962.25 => 1.2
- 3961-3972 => 4.5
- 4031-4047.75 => -2.5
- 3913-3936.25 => 3.1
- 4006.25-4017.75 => -2.7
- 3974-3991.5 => -1.0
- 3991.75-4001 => -1.8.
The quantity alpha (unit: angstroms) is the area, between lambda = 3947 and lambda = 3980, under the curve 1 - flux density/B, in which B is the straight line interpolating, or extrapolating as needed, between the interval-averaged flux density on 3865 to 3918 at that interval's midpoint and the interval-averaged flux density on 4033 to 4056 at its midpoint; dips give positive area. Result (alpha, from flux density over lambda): 8.3 angstroms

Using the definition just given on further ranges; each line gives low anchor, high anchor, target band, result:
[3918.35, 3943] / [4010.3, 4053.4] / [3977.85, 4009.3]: -3.8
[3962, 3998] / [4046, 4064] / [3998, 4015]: -4.1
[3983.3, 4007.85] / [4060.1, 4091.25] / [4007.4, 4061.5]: -3.5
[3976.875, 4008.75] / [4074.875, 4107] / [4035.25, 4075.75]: -1.2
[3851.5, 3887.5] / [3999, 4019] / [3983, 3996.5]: 0.5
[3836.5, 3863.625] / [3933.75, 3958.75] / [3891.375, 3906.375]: -3.4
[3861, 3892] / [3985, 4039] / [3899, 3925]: -1.8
